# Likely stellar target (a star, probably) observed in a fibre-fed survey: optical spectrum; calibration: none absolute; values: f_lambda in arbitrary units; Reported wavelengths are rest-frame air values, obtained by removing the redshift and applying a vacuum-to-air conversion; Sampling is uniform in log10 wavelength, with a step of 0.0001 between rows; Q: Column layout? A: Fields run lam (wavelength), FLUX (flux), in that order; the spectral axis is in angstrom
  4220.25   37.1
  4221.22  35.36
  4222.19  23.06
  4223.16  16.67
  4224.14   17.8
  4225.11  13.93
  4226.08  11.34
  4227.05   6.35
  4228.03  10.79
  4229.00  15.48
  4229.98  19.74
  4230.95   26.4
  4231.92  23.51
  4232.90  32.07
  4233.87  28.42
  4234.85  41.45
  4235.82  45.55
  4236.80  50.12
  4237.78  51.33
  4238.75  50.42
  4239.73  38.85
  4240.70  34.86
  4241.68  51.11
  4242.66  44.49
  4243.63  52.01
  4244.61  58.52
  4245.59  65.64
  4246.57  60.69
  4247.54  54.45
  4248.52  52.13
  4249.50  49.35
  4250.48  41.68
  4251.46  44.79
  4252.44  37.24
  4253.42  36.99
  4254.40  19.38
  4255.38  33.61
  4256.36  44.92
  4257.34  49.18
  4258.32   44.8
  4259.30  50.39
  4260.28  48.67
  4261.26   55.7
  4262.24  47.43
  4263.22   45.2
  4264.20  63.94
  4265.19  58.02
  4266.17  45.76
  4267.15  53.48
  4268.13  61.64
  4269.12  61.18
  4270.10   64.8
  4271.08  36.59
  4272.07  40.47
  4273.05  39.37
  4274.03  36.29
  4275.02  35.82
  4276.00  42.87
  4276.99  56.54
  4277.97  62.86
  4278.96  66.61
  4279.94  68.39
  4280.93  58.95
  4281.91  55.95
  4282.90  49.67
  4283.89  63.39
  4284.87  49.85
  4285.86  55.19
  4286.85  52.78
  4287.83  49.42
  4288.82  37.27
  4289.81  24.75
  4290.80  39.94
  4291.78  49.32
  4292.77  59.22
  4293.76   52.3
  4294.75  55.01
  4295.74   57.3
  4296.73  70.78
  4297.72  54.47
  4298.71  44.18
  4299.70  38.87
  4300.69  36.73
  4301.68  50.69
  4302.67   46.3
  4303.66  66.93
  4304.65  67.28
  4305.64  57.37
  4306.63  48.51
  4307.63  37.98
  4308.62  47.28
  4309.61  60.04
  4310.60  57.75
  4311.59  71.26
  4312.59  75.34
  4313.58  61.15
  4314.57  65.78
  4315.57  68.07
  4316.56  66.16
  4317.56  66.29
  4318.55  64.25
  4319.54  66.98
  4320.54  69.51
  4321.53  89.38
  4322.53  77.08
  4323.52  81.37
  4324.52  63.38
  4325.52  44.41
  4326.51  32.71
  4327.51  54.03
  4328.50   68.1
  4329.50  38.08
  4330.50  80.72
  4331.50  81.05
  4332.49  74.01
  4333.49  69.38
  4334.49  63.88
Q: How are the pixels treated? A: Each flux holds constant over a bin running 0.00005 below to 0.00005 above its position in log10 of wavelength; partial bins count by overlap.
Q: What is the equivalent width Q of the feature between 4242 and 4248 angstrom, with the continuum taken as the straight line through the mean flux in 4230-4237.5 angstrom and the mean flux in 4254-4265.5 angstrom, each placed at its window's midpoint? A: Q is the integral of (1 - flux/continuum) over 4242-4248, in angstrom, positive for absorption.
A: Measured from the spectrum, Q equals -2.4 angstrom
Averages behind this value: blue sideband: 34.8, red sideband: 46.8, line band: 55.9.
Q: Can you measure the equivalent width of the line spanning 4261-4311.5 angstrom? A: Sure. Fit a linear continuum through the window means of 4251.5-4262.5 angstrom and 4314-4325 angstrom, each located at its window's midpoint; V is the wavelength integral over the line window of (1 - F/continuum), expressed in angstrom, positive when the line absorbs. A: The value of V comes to 2.9 angstrom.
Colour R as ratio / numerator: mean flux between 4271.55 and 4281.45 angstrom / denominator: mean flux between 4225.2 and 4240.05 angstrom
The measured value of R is 1.72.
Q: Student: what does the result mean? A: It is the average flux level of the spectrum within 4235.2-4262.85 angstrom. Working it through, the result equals 46.9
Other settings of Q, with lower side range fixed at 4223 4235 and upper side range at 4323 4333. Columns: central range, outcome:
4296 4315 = -1.21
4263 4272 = -4.50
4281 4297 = -2.16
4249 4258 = -2.88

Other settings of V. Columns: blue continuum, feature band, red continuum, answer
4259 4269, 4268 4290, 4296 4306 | 1.0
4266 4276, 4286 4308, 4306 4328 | 2.3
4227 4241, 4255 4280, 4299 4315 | -4.3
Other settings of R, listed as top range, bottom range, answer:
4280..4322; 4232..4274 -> 1.20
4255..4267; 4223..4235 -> 2.49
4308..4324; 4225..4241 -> 2.28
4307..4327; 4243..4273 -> 1.29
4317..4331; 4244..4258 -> 1.38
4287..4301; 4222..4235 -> 2.42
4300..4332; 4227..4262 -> 1.48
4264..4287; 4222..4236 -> 2.46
